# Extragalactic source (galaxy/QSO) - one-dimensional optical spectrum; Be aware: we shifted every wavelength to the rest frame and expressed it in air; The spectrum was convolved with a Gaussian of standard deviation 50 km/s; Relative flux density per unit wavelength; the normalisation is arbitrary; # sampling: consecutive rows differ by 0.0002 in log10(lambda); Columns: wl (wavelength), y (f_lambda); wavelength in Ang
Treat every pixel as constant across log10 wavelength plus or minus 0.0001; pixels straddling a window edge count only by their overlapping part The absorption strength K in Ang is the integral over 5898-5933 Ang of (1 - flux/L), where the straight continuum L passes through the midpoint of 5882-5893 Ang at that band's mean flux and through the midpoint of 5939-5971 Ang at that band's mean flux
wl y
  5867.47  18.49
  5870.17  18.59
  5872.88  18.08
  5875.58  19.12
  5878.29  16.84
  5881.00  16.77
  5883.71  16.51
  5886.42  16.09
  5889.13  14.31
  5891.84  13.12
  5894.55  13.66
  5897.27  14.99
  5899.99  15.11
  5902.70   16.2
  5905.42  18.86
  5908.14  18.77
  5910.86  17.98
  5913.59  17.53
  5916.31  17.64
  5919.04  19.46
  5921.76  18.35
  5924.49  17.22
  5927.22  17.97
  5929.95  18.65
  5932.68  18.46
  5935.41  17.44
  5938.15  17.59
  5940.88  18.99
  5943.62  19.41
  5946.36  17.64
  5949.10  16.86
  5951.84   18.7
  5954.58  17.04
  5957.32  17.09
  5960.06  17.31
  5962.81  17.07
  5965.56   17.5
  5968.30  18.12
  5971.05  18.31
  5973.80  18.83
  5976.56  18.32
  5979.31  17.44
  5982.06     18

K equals -3.4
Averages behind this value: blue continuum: 15.1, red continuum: 17.8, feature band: 17.8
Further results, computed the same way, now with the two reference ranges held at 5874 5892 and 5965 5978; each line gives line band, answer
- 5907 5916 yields -0.6 Ang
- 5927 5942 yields -0.6 Ang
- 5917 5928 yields -0.7 Ang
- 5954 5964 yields 0.5 Ang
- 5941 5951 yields -0.2 Ang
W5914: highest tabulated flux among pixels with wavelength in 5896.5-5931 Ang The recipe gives 19.46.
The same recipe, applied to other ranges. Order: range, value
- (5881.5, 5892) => 16.51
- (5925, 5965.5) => 19.41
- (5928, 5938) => 18.65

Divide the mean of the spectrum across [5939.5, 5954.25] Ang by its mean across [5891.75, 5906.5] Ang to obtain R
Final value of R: 1.18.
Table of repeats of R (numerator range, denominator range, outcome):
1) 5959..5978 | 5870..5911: 1.09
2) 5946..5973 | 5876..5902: 1.14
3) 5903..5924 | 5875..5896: 1.16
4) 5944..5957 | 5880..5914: 1.10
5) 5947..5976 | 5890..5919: 1.07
